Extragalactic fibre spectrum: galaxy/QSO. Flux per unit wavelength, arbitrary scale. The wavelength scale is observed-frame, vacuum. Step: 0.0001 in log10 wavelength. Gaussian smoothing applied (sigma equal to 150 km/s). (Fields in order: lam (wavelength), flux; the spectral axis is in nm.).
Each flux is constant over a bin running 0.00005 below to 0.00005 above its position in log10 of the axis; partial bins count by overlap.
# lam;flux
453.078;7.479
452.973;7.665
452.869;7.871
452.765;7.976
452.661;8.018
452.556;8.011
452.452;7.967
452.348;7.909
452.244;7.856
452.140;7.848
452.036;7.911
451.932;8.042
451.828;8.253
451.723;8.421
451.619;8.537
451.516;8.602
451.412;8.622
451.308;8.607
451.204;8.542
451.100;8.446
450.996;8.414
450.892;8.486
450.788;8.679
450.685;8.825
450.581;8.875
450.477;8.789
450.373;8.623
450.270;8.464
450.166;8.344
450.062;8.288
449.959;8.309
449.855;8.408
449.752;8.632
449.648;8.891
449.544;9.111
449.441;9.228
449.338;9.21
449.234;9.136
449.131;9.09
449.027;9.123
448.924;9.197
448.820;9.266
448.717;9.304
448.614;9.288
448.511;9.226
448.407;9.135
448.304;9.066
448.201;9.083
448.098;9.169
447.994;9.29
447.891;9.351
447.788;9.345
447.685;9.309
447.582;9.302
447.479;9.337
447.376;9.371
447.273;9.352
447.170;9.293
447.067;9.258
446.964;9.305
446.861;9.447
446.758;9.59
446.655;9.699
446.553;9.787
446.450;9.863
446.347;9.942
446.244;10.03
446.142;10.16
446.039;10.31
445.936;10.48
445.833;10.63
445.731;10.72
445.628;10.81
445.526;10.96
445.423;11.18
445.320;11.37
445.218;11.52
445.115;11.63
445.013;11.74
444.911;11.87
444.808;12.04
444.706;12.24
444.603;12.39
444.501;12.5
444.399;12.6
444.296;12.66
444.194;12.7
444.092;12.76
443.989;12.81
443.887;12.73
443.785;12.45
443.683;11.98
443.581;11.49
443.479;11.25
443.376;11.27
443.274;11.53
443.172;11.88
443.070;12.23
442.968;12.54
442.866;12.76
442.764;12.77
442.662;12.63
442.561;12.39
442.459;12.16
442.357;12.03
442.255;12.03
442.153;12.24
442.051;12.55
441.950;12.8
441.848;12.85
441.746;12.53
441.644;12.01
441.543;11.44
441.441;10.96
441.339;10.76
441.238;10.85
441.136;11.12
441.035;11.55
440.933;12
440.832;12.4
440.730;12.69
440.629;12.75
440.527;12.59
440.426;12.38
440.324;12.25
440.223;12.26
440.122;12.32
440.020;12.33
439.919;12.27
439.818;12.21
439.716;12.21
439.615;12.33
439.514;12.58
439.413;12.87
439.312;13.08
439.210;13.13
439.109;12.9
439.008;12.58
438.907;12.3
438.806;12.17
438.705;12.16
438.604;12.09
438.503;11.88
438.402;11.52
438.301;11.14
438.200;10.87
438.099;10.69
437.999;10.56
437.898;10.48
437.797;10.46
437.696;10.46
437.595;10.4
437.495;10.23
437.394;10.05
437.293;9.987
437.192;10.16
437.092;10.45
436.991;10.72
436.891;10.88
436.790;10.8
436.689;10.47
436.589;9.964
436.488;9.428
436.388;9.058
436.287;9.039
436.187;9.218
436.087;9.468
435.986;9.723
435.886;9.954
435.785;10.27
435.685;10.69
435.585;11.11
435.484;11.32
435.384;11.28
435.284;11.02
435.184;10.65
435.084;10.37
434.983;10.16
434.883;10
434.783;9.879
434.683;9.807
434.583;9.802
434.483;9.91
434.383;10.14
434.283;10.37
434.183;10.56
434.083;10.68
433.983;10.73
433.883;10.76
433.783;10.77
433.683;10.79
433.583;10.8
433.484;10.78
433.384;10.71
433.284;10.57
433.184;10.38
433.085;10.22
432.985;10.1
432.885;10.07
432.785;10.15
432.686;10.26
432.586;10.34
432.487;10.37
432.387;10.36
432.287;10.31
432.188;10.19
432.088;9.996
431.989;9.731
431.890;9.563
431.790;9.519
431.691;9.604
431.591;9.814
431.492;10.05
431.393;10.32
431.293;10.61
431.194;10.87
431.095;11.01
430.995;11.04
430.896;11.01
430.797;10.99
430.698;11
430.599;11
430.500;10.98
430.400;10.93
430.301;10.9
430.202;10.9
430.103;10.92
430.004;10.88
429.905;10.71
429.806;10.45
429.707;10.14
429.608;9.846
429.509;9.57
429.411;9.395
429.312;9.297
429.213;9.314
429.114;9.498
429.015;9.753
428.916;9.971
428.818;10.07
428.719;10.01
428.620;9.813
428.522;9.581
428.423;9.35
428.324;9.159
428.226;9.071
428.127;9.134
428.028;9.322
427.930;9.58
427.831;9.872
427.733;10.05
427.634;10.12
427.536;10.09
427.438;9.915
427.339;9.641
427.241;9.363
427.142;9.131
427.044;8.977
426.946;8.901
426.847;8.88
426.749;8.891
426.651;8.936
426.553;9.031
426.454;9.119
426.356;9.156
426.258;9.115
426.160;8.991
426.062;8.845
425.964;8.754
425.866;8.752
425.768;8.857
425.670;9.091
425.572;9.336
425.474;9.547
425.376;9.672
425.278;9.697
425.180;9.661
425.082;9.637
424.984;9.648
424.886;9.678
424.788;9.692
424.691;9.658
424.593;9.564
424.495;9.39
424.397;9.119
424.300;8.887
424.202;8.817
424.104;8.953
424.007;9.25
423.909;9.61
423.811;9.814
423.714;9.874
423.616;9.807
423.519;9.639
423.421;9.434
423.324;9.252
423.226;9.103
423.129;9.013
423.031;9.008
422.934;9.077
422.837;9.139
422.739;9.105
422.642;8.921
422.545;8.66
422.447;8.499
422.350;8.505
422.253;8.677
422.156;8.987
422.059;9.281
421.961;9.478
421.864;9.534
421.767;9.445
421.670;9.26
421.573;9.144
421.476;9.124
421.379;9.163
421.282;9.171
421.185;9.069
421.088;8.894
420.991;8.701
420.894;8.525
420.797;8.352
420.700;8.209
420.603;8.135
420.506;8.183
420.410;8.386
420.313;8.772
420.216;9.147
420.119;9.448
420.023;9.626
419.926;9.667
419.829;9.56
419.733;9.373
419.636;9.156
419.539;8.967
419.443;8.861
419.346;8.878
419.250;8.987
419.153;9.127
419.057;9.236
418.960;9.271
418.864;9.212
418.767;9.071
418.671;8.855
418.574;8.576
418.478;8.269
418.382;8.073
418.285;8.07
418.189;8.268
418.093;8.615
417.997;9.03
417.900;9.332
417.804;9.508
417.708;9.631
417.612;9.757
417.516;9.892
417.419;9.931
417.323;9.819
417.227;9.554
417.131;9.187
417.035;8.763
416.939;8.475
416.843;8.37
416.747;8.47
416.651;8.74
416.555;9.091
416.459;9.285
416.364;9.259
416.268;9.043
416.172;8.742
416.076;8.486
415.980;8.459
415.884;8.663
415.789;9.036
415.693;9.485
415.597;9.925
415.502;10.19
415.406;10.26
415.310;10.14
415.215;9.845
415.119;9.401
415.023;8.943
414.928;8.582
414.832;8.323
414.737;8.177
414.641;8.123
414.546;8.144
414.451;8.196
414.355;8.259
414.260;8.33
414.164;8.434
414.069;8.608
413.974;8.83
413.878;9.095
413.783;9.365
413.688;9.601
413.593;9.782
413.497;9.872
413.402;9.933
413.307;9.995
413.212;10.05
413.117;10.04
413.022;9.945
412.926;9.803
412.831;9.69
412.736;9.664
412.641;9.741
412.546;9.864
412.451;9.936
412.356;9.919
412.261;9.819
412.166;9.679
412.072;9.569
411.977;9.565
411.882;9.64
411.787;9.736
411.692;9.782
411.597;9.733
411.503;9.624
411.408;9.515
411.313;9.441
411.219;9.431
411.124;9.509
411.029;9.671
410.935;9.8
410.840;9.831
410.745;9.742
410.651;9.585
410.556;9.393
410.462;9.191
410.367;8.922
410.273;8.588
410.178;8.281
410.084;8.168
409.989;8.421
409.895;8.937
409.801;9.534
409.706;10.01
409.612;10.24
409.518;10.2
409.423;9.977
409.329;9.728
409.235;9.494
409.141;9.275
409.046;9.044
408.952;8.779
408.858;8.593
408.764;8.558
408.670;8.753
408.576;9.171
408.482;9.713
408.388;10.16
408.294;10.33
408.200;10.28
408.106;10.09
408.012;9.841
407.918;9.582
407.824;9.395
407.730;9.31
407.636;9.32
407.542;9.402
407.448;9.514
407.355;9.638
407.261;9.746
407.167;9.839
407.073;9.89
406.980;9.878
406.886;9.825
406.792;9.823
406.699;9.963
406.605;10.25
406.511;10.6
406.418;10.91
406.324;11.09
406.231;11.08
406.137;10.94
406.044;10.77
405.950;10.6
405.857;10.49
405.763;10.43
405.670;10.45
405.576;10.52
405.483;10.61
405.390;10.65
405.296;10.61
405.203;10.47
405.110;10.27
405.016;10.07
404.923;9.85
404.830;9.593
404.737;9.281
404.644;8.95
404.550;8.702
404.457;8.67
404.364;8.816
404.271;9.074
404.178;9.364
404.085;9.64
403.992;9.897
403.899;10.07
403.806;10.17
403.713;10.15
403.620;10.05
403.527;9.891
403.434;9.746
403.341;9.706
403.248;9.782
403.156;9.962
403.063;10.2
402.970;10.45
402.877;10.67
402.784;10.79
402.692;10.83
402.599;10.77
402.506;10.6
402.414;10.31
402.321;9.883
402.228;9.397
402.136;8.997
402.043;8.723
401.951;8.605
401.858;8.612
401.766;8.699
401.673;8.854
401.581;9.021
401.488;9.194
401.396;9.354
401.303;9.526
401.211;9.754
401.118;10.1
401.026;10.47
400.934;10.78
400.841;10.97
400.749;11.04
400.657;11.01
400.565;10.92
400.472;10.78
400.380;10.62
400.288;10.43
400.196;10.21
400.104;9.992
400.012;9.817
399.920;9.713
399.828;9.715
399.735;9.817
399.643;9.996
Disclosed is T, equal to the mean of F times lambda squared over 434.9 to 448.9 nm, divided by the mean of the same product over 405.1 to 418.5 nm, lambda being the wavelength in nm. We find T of 1.35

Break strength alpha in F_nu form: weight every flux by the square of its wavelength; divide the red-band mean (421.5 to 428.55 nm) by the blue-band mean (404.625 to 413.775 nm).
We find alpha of 1.0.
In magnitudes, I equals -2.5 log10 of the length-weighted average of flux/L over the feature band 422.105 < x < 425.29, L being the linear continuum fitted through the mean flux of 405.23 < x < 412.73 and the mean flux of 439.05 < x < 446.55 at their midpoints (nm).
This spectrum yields 0.156 mag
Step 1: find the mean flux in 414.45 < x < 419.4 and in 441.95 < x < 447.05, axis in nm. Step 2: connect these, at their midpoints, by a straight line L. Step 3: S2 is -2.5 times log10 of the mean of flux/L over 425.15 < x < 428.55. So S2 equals 0.07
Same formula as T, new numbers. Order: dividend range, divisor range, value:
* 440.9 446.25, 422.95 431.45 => 1.31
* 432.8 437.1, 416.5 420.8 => 1.24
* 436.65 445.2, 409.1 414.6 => 1.44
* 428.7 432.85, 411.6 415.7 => 1.19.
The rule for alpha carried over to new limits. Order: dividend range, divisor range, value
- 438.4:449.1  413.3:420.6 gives 1.41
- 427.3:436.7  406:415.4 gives 1.18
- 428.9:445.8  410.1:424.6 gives 1.33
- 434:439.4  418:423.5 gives 1.29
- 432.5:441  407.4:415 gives 1.32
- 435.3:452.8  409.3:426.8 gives 1.29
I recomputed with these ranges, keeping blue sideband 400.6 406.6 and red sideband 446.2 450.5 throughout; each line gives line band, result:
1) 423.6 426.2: 0.029 mag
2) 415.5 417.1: 0.096 mag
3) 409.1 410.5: 0.070 mag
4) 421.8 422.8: 0.080 mag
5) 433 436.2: -0.108 mag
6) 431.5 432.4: -0.046 mag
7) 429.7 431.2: -0.147 mag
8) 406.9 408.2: 0.028 mag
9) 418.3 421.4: 0.094 mag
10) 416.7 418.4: 0.079 mag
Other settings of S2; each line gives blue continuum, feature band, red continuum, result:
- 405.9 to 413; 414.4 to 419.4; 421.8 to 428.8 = 0.06 mag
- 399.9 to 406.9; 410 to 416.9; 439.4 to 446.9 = 0.13 mag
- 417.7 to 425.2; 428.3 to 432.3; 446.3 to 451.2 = -0.13 mag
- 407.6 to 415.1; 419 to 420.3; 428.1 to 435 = 0.06 mag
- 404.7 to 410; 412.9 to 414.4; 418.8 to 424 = 0.02 mag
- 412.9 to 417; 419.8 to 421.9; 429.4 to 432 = 0.08 mag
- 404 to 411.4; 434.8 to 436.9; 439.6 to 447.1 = 0.11 mag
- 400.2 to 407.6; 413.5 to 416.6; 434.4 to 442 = 0.15 mag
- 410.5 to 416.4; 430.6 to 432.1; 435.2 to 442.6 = 0.04 mag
